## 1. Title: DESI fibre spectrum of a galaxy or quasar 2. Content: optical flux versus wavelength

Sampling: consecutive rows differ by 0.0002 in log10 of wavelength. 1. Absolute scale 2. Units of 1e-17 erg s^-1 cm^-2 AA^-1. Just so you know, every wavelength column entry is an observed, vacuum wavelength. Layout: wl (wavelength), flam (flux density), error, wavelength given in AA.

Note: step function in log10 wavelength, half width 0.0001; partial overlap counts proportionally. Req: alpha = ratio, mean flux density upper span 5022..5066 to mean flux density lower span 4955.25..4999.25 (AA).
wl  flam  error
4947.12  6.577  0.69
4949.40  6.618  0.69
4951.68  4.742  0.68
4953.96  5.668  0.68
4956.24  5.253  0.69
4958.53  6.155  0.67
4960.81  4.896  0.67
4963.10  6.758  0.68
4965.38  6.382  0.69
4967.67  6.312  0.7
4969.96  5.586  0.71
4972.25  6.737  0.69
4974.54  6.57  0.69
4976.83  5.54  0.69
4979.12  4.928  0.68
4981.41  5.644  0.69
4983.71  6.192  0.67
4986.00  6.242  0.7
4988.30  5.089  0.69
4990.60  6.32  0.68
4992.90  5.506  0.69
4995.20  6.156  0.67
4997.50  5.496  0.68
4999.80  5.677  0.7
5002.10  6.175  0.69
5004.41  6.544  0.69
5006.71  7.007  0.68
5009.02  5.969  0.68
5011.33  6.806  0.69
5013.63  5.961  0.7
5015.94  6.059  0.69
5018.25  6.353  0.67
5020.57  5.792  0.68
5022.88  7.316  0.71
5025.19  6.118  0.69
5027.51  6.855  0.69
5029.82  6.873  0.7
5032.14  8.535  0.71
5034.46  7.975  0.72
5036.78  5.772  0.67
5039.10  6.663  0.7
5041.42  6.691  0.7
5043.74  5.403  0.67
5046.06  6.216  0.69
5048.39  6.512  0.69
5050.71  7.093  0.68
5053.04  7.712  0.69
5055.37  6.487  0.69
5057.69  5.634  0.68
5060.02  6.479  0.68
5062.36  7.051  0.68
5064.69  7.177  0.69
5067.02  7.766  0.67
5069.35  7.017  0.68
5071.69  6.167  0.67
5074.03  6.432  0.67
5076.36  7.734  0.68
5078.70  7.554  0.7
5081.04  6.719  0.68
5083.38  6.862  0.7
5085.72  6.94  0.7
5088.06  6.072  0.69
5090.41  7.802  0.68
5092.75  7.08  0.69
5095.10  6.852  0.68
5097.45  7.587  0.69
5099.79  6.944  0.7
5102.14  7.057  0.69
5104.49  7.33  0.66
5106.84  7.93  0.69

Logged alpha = 1.15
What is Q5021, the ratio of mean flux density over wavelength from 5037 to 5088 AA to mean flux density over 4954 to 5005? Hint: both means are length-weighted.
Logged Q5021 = 1.1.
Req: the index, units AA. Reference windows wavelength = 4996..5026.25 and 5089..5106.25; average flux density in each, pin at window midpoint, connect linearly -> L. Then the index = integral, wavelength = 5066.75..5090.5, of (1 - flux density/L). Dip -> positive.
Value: 0.28 AA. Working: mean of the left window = 6.25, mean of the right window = 7.24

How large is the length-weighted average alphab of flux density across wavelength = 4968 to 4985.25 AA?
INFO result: 5.92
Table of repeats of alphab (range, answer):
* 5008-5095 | 6.75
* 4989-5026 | 6.19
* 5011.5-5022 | 6.15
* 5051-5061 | 6.63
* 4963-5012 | 6.05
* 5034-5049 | 6.39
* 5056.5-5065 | 6.53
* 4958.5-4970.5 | 6.02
